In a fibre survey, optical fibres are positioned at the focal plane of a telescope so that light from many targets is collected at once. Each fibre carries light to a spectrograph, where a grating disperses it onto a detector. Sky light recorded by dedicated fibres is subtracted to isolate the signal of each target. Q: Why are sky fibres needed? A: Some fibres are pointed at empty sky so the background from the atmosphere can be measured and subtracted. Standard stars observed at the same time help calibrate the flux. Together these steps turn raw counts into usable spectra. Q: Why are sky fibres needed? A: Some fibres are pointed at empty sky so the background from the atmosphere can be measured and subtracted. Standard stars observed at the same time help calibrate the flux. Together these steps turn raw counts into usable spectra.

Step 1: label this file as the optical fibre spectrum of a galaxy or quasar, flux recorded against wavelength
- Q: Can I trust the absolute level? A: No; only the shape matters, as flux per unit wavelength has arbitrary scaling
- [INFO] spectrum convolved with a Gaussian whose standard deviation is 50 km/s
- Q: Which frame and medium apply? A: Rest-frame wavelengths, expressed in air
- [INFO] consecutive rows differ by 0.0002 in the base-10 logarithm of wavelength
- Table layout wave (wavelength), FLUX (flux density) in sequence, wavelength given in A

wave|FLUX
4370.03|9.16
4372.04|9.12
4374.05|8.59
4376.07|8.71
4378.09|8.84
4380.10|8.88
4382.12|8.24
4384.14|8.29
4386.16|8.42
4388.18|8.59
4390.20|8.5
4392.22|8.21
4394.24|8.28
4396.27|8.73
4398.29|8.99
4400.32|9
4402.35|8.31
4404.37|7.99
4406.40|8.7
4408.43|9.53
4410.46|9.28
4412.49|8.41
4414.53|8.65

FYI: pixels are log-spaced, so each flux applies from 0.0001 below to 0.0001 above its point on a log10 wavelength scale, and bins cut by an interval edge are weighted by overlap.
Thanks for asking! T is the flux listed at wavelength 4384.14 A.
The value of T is 8.29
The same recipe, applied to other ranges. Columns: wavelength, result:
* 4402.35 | 8.31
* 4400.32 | 9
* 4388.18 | 8.59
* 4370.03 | 9.16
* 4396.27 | 8.73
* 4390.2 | 8.5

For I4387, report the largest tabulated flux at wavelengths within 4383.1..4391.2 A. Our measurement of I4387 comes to 8.59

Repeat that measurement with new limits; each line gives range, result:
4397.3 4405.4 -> 9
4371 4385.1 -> 9.12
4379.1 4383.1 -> 8.88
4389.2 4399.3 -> 8.99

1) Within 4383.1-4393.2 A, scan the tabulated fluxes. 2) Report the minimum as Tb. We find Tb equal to 8.21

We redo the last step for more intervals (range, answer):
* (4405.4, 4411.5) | 8.7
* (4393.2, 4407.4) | 7.99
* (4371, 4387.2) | 8.24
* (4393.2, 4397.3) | 8.28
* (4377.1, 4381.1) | 8.84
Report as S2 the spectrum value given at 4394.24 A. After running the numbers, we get 8.28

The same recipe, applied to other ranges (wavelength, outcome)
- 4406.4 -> 8.7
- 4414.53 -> 8.65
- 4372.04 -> 9.12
